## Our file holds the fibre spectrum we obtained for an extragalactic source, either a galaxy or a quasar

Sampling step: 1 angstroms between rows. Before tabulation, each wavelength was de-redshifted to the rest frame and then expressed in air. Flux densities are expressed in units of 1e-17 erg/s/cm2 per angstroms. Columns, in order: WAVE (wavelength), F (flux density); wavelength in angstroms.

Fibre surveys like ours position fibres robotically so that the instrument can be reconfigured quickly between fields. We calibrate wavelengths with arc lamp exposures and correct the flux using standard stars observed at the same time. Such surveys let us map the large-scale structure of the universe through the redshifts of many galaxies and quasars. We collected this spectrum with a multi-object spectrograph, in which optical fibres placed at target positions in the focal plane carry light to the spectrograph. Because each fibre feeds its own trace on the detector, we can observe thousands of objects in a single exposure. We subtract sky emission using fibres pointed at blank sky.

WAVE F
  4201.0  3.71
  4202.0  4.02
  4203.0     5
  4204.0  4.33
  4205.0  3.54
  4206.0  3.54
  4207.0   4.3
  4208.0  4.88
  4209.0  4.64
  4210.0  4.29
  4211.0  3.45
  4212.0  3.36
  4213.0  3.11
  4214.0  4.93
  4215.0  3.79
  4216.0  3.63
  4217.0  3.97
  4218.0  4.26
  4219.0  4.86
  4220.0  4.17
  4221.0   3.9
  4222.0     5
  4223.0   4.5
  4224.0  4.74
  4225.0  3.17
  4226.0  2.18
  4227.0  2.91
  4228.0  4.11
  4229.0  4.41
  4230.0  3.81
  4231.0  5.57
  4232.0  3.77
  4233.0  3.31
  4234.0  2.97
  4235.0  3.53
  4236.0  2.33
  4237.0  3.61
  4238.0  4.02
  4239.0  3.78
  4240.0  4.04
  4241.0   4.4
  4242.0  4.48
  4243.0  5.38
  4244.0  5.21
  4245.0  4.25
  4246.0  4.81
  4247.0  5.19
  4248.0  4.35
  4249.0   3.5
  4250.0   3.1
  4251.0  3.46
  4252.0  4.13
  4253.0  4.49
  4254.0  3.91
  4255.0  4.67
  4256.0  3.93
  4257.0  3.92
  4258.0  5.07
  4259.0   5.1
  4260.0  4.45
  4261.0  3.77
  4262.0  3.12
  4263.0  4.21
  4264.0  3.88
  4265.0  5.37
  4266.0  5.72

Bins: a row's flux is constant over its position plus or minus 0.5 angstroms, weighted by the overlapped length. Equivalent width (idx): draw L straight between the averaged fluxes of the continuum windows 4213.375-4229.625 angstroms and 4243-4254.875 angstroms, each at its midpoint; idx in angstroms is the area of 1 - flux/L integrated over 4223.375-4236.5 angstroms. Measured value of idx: 1.6 angstroms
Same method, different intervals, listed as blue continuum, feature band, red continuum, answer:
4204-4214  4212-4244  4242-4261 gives 1.42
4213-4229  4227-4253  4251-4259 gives 0.74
